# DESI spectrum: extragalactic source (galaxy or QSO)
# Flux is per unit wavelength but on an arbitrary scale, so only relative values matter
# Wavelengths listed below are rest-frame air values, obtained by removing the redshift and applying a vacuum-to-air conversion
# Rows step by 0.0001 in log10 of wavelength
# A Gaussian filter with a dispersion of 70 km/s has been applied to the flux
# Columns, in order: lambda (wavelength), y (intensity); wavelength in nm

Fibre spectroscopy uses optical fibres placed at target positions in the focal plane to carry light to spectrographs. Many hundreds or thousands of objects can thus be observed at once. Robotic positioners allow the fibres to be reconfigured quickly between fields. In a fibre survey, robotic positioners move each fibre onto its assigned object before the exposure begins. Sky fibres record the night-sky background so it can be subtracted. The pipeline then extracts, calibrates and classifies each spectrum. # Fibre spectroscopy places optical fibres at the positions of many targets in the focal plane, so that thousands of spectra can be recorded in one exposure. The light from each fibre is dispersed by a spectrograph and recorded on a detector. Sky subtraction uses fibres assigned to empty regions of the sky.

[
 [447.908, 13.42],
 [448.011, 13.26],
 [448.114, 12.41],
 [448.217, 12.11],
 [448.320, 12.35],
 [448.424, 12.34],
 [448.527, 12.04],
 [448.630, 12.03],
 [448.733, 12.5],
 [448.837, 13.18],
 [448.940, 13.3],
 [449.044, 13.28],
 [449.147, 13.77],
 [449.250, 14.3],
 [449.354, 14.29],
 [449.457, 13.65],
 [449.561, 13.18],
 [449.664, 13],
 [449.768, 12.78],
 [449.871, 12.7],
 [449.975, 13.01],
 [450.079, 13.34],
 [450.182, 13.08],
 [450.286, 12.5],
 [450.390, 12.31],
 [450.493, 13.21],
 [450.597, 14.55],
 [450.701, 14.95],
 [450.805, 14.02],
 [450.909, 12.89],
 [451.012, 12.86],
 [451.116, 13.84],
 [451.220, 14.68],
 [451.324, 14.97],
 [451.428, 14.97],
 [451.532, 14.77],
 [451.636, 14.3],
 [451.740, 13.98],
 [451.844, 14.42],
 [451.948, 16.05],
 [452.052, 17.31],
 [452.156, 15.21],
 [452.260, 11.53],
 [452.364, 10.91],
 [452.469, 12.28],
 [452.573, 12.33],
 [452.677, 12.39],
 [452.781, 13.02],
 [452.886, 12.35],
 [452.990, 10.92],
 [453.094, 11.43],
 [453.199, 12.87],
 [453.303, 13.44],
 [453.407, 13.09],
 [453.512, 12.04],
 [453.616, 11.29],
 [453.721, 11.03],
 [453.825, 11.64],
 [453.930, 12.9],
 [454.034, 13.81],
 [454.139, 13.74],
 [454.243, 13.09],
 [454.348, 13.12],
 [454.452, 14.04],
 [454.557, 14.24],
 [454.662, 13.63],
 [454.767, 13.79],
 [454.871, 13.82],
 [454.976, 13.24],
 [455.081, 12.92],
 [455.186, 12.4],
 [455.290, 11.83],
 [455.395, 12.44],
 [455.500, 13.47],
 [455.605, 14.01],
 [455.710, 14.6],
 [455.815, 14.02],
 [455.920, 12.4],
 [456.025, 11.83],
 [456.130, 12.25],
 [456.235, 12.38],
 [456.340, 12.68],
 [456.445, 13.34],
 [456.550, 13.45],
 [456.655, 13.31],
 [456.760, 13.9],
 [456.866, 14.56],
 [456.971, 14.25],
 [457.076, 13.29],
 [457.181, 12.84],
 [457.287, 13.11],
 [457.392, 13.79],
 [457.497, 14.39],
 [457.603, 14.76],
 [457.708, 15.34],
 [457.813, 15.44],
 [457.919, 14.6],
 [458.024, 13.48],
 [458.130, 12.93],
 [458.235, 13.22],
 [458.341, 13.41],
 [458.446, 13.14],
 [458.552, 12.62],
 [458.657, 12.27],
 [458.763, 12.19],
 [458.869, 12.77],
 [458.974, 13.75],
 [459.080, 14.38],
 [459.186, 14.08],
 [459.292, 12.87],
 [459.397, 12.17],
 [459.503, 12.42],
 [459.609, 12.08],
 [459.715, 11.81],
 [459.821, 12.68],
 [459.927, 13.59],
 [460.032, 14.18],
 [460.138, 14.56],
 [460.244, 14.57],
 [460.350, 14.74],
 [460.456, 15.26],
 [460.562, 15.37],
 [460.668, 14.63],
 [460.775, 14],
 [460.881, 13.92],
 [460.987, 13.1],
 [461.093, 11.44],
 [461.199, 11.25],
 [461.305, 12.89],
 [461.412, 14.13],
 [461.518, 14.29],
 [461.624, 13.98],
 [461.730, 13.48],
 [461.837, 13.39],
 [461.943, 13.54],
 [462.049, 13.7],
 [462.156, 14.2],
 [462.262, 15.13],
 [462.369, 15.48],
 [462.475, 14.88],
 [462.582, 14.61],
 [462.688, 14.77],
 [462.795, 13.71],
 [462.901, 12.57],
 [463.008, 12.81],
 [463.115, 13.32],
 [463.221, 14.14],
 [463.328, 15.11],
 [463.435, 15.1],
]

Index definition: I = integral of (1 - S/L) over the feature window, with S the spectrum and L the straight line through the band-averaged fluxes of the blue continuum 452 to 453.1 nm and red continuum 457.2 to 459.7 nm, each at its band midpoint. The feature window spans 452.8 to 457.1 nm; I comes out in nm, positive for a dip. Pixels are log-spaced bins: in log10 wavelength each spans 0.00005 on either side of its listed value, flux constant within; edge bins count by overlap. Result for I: 0.01 nm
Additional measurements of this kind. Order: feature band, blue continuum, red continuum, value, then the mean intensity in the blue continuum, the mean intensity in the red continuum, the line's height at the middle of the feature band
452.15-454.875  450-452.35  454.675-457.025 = 0.19 nm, 14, 13.2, 13.6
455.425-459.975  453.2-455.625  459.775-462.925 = 0.03 nm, 13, 14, 13.4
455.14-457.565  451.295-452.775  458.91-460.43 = 0.07 nm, 13.9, 13.5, 13.7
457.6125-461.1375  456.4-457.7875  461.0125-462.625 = 0.07 nm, 13.9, 13.7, 13.8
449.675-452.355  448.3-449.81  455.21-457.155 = -0.15 nm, 13.1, 13.2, 13.1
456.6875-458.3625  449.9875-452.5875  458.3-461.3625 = -0.06 nm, 13.8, 13.3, 13.5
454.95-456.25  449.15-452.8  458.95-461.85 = 0.06 nm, 13.7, 13.5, 13.6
